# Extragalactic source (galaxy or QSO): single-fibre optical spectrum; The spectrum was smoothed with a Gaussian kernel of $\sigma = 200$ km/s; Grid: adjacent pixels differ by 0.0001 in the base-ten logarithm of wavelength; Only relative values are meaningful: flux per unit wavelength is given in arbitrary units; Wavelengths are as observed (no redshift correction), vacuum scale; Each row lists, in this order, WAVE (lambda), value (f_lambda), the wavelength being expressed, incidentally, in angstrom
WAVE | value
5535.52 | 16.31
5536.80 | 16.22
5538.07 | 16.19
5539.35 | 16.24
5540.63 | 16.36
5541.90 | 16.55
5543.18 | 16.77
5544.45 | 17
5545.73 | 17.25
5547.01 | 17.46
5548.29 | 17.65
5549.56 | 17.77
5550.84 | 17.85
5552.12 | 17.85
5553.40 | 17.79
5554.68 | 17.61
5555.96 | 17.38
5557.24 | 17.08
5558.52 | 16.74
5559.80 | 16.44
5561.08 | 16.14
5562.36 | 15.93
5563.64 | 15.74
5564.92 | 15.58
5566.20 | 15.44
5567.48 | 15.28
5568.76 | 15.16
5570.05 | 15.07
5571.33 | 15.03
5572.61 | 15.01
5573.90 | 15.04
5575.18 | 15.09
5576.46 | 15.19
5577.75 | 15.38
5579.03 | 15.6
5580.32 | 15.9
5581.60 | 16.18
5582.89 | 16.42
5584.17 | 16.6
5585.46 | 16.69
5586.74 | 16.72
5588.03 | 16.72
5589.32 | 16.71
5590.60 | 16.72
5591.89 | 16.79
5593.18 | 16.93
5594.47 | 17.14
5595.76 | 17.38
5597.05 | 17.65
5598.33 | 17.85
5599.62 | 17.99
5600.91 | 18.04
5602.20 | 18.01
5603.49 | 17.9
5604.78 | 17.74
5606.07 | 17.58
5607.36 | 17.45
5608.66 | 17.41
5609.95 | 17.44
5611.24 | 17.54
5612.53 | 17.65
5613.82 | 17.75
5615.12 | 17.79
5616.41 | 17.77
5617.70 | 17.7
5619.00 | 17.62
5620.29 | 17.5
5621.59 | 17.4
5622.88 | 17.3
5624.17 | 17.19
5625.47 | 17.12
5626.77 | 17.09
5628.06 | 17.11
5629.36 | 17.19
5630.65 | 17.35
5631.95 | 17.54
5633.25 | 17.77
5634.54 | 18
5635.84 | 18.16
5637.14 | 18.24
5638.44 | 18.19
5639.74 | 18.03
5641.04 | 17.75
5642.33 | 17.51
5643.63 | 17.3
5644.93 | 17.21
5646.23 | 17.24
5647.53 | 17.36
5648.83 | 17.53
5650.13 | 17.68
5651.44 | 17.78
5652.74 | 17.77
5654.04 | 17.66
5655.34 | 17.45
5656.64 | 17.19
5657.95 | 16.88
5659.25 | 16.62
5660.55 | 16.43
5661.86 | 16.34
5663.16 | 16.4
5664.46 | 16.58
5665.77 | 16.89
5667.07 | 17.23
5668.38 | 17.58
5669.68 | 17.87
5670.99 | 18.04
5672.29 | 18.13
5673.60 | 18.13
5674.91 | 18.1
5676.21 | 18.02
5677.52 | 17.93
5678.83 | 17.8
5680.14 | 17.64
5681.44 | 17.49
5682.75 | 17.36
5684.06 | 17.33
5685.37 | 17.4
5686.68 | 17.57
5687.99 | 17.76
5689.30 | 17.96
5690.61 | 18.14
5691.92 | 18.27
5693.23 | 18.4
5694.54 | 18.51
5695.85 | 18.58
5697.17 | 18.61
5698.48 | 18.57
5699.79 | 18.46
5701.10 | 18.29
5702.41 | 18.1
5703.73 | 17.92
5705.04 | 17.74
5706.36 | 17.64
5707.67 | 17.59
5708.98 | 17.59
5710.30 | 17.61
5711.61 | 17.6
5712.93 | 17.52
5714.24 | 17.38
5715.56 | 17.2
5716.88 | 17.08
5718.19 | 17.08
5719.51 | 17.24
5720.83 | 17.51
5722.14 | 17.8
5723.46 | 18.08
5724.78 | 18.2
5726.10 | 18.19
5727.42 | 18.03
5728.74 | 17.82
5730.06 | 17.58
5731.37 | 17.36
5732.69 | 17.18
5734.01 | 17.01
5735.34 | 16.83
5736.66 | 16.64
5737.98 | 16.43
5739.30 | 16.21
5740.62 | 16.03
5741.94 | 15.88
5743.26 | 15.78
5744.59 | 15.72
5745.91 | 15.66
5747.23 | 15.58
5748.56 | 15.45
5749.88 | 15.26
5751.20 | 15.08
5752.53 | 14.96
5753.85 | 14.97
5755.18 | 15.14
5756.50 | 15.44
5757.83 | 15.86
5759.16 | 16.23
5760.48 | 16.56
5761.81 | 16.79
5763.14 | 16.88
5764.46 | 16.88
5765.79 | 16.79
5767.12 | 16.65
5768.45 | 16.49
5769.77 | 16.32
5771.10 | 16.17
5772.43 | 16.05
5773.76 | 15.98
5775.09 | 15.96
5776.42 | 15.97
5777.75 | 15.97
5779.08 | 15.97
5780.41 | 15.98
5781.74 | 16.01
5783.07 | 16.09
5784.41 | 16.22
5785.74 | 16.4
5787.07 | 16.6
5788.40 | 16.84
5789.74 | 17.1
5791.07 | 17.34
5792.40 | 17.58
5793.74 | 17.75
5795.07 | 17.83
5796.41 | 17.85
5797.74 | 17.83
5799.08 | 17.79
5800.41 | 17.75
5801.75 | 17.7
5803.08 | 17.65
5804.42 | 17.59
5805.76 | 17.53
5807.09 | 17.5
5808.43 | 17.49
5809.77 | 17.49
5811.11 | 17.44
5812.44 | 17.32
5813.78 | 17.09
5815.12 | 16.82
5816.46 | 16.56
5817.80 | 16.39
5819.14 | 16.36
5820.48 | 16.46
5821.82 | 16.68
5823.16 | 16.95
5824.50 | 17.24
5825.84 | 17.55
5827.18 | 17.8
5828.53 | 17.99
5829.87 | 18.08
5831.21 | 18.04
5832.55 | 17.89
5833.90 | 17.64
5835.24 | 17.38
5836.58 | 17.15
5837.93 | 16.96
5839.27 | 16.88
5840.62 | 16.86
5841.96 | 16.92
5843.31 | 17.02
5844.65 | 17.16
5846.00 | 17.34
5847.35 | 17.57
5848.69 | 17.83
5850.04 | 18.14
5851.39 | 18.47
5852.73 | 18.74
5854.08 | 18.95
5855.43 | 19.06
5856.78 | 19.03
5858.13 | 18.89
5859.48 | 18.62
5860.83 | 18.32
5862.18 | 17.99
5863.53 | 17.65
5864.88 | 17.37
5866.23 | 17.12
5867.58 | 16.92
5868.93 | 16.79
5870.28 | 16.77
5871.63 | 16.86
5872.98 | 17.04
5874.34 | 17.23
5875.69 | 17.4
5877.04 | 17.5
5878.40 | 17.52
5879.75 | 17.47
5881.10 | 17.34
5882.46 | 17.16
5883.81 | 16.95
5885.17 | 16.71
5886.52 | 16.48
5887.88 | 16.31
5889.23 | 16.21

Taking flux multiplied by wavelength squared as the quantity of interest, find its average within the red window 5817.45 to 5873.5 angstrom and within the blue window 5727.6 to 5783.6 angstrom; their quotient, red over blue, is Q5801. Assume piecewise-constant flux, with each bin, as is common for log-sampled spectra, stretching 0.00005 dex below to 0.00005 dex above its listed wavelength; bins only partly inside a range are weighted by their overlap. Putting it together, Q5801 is 1.12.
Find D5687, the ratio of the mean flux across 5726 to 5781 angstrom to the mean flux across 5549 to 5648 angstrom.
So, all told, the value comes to 1.0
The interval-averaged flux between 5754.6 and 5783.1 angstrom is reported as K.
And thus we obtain 16.2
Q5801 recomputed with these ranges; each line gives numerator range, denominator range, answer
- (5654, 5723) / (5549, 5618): 1.09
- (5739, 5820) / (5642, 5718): 0.97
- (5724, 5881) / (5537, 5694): 1.06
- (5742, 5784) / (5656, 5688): 0.95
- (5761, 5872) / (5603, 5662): 1.05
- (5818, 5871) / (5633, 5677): 1.07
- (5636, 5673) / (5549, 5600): 1.09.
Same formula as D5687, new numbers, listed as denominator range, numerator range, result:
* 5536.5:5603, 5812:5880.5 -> 1.06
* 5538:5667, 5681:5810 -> 1.00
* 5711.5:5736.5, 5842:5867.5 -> 1.03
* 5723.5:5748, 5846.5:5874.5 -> 1.06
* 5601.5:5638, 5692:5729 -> 1.02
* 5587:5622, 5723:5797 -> 0.94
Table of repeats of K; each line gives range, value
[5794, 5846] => 17.3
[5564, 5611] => 16.5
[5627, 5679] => 17.5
